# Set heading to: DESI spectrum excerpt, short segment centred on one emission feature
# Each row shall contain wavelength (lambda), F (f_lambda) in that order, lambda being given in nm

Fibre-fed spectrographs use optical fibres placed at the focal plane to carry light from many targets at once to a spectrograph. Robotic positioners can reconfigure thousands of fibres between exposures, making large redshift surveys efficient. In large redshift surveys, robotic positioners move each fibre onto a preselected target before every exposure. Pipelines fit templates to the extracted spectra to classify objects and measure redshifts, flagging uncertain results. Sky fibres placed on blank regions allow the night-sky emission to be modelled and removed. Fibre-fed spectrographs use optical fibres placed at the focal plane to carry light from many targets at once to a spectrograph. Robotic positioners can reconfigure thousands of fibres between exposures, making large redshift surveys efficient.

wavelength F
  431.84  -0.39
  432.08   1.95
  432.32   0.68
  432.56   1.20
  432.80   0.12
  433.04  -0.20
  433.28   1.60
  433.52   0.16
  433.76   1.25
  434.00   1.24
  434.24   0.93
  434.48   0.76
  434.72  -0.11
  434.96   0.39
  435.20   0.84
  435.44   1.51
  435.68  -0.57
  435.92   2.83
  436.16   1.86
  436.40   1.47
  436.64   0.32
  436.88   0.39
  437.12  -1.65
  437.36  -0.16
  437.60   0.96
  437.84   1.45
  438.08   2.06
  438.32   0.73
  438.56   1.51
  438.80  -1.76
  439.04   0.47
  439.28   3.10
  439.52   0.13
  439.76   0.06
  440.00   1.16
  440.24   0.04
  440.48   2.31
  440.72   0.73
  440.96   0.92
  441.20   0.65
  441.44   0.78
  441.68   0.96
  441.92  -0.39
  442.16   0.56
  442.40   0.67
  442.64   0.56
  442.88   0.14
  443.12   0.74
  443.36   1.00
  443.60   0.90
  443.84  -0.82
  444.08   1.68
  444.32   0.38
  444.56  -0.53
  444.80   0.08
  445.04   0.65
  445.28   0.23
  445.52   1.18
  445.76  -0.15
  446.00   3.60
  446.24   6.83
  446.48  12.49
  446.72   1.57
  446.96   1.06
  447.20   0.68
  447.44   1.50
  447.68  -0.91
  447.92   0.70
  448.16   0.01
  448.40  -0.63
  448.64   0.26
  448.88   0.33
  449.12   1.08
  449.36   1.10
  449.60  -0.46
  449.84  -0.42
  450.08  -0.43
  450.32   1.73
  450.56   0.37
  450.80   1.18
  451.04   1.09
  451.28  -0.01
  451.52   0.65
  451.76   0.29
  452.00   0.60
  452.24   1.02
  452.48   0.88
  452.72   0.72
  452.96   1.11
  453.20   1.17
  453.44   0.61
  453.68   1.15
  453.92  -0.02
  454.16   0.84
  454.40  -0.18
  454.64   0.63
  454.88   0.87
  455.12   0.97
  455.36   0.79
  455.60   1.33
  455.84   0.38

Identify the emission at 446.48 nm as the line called [O II] 3727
